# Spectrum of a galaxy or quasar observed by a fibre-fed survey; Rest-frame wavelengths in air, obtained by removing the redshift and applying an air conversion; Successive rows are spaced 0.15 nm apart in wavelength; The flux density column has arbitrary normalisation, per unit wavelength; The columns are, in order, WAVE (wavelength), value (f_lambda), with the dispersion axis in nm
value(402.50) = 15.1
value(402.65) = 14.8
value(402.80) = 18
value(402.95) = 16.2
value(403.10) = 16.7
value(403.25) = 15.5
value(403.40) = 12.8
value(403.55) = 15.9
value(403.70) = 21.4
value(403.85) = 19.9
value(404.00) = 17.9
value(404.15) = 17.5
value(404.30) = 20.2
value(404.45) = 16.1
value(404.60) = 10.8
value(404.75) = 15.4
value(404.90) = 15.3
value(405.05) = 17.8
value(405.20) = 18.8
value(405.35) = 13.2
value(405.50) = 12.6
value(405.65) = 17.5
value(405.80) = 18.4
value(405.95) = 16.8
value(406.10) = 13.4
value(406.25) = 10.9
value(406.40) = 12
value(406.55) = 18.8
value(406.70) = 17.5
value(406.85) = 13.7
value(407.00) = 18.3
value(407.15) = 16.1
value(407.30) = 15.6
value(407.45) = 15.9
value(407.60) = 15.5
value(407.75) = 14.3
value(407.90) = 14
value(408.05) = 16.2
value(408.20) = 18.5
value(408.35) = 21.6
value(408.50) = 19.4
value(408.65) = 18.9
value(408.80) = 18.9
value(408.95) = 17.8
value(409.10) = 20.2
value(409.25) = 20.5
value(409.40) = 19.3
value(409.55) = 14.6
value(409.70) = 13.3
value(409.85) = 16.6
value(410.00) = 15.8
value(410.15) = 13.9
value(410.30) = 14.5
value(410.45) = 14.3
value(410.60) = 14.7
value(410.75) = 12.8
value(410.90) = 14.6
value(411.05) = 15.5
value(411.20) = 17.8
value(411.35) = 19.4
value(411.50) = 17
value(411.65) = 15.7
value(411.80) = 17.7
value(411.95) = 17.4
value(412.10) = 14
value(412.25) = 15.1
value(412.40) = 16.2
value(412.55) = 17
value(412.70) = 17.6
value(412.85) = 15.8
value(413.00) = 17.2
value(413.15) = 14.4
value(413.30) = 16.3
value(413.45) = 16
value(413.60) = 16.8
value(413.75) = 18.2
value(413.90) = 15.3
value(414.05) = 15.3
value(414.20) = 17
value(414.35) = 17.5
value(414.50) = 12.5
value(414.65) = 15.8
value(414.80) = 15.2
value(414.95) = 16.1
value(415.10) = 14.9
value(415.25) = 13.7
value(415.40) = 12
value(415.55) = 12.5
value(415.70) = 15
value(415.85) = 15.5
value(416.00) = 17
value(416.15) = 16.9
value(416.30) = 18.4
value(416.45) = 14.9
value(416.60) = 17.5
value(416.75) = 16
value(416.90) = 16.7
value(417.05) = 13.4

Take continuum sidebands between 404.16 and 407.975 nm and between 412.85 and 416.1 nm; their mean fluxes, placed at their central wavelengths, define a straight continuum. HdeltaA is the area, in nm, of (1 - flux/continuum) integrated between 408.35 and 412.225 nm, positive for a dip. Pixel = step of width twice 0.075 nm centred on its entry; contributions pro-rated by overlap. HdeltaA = -0.284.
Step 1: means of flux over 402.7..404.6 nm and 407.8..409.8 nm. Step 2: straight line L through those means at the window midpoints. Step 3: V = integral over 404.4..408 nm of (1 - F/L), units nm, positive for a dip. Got 0.43 nm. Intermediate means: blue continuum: 17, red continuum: 17.9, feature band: 15.4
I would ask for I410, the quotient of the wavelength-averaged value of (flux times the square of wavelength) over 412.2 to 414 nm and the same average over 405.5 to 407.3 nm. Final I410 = 1.1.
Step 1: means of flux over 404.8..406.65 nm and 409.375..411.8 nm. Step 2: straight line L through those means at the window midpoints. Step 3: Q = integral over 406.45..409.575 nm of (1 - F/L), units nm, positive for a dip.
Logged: -0.38 nm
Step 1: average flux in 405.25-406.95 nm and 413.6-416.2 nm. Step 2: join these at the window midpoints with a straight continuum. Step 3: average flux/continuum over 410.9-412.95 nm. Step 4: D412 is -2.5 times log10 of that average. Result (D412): -0.09 mag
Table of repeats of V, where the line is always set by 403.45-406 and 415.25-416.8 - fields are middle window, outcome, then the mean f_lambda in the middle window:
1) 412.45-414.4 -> -0.09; 16.5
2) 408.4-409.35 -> -0.18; 19.3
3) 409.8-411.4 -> 0.07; 15.4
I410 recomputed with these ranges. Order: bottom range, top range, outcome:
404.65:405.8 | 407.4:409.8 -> 1.12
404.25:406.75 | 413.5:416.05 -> 1.03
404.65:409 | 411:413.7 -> 1.04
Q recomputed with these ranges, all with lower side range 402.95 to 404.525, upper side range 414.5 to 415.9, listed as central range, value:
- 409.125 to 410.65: -0.014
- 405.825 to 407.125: 0.101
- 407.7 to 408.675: -0.084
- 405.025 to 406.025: 0.030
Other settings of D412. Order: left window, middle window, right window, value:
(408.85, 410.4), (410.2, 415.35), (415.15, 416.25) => -0.01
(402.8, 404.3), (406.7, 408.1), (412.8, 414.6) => 0.08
